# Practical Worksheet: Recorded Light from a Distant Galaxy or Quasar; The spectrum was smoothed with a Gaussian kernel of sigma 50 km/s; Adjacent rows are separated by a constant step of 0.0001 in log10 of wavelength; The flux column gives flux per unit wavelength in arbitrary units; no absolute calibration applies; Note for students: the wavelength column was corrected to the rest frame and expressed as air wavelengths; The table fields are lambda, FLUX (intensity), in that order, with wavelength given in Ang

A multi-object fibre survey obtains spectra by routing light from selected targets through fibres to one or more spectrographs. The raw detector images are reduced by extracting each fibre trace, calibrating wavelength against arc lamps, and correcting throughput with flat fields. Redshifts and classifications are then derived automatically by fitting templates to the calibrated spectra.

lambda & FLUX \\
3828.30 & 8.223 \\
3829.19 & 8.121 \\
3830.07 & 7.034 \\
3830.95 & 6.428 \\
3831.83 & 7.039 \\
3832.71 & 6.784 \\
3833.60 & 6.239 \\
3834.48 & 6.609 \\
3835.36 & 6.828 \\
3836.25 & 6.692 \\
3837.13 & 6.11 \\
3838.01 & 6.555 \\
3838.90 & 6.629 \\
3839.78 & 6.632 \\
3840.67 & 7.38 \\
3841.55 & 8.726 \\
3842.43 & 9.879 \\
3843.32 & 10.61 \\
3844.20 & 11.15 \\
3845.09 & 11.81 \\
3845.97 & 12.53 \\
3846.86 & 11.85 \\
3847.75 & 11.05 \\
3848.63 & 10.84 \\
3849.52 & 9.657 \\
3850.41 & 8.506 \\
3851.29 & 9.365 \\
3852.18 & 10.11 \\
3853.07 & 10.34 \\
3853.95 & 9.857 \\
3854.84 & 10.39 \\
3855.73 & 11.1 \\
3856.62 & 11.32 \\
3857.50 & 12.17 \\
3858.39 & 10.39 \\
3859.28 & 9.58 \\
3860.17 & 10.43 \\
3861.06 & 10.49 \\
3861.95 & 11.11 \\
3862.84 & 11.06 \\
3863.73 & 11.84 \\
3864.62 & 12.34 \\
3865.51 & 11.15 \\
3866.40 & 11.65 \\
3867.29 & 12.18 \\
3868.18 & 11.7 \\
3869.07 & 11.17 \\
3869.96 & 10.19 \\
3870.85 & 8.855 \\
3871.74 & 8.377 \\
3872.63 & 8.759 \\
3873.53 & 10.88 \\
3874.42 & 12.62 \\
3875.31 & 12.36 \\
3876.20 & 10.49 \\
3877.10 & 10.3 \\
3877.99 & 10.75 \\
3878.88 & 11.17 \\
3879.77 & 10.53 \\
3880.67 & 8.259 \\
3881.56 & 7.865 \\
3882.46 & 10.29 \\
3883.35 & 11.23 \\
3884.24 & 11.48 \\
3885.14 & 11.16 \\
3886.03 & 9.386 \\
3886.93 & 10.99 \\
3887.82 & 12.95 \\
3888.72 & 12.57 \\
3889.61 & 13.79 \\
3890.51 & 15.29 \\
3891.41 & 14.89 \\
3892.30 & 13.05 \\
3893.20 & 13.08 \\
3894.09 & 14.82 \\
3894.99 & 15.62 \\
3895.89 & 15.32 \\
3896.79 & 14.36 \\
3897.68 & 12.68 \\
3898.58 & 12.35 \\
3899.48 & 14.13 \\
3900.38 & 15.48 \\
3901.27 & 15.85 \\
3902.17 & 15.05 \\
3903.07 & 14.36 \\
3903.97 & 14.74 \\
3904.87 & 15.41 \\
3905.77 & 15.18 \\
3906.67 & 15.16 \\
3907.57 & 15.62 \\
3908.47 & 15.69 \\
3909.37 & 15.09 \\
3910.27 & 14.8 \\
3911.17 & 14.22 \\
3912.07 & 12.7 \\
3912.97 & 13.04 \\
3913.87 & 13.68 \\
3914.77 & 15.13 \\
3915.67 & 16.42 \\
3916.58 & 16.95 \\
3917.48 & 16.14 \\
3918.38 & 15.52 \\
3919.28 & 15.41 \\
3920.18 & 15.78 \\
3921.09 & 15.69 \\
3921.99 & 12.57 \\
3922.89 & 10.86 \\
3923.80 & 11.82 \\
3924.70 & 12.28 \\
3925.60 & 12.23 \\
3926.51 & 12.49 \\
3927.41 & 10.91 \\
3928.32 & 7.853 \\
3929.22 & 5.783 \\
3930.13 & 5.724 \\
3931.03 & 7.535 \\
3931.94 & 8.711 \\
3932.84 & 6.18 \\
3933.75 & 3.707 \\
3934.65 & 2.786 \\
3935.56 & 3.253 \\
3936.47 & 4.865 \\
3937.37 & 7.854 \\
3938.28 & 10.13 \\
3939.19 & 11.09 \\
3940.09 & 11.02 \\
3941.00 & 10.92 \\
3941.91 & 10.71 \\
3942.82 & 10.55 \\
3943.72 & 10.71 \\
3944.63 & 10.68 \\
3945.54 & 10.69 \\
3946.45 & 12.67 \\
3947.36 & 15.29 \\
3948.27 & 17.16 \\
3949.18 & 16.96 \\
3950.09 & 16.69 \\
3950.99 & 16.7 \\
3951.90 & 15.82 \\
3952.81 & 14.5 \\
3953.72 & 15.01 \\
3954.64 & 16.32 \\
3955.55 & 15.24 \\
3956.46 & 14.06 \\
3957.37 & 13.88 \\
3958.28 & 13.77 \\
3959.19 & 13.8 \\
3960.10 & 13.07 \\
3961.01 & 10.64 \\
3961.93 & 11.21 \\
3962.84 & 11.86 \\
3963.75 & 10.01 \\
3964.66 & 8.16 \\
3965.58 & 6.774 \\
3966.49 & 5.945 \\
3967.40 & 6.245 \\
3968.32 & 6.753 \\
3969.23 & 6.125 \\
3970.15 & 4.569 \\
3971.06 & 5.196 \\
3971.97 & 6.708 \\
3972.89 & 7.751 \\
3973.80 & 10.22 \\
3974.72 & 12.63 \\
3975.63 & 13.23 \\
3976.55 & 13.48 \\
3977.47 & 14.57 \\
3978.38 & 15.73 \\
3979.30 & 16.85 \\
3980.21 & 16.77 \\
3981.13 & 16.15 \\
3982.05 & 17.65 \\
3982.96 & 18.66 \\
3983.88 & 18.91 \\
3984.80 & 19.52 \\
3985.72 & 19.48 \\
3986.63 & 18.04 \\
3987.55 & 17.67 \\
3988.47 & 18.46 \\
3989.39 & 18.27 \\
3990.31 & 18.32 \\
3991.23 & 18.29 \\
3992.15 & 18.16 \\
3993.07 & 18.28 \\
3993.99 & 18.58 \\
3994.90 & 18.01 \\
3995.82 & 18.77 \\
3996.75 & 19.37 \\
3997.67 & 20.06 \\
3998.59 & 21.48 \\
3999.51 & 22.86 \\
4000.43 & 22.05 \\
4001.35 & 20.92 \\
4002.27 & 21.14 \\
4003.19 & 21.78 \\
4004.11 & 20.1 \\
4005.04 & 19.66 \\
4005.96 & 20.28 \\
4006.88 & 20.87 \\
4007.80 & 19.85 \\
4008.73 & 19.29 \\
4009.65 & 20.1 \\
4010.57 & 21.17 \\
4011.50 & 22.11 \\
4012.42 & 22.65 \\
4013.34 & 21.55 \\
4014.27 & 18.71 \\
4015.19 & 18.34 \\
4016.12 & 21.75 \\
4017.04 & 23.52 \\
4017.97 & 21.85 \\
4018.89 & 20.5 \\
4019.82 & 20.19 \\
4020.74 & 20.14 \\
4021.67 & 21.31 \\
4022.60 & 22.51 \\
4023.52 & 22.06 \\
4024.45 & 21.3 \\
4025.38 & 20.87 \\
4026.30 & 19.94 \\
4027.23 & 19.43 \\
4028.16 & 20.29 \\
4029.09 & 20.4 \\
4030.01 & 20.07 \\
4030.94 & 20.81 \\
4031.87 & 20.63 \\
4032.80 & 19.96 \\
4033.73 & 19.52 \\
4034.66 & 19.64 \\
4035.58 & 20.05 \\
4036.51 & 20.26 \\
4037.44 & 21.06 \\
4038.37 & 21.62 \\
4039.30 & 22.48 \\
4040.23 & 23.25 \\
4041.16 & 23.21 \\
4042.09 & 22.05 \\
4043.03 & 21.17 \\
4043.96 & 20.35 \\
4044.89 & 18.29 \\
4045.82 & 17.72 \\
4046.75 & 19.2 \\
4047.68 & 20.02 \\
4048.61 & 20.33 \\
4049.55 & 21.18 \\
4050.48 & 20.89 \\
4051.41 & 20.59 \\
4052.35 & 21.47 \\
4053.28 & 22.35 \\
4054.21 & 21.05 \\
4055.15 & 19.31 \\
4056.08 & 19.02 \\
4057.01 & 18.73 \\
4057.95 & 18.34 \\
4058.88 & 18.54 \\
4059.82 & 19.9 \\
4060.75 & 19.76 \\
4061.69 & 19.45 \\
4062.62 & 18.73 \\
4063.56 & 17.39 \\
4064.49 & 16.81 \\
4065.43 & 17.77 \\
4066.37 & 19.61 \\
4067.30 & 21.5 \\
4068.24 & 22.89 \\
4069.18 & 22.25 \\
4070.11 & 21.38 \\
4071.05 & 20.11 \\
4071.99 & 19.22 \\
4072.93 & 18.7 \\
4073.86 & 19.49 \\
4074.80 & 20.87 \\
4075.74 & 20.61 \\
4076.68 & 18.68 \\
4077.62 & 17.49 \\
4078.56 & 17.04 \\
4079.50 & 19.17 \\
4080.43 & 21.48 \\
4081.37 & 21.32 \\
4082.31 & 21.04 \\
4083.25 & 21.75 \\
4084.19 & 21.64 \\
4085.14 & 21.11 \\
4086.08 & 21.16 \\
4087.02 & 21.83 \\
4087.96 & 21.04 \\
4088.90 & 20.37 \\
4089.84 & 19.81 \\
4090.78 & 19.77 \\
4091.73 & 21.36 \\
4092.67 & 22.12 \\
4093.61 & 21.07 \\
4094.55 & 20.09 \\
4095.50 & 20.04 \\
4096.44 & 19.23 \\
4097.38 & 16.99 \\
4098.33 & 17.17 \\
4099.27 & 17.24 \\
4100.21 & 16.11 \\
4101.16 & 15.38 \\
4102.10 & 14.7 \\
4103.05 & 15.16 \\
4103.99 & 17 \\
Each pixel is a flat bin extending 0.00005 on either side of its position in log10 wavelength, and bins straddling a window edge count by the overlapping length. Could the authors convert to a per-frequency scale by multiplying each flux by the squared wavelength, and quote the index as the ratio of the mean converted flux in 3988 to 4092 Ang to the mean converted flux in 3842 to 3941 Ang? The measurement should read 1.88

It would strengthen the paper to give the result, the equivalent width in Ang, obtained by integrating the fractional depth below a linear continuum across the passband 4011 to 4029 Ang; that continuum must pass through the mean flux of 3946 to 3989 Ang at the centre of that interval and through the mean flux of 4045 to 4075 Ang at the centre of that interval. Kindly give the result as -4.2 Ang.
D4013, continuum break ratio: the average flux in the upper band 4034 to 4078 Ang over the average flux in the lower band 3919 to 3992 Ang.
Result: 1.6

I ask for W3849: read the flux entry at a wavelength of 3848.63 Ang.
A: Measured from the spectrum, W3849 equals 10.84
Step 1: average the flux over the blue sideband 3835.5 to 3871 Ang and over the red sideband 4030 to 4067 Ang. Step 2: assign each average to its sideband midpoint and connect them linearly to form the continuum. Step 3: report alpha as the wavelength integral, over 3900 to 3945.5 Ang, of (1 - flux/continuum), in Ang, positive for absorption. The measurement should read 5.3 Ang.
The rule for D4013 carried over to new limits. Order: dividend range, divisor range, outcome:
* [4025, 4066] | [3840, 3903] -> 1.75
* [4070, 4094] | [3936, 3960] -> 1.57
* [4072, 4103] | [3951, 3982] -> 1.66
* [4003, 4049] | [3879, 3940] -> 1.70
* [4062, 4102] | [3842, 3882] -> 1.85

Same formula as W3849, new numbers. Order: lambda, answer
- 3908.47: 15.69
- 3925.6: 12.23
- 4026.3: 19.94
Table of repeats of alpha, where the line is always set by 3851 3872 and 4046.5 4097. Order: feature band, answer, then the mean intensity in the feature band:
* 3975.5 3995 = -1.4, 17.5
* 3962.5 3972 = 5.1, 7.09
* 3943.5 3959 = 0.2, 14.5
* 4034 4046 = -1.4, 20.9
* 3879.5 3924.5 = -4.0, 13.7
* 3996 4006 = -2.3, 20.8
